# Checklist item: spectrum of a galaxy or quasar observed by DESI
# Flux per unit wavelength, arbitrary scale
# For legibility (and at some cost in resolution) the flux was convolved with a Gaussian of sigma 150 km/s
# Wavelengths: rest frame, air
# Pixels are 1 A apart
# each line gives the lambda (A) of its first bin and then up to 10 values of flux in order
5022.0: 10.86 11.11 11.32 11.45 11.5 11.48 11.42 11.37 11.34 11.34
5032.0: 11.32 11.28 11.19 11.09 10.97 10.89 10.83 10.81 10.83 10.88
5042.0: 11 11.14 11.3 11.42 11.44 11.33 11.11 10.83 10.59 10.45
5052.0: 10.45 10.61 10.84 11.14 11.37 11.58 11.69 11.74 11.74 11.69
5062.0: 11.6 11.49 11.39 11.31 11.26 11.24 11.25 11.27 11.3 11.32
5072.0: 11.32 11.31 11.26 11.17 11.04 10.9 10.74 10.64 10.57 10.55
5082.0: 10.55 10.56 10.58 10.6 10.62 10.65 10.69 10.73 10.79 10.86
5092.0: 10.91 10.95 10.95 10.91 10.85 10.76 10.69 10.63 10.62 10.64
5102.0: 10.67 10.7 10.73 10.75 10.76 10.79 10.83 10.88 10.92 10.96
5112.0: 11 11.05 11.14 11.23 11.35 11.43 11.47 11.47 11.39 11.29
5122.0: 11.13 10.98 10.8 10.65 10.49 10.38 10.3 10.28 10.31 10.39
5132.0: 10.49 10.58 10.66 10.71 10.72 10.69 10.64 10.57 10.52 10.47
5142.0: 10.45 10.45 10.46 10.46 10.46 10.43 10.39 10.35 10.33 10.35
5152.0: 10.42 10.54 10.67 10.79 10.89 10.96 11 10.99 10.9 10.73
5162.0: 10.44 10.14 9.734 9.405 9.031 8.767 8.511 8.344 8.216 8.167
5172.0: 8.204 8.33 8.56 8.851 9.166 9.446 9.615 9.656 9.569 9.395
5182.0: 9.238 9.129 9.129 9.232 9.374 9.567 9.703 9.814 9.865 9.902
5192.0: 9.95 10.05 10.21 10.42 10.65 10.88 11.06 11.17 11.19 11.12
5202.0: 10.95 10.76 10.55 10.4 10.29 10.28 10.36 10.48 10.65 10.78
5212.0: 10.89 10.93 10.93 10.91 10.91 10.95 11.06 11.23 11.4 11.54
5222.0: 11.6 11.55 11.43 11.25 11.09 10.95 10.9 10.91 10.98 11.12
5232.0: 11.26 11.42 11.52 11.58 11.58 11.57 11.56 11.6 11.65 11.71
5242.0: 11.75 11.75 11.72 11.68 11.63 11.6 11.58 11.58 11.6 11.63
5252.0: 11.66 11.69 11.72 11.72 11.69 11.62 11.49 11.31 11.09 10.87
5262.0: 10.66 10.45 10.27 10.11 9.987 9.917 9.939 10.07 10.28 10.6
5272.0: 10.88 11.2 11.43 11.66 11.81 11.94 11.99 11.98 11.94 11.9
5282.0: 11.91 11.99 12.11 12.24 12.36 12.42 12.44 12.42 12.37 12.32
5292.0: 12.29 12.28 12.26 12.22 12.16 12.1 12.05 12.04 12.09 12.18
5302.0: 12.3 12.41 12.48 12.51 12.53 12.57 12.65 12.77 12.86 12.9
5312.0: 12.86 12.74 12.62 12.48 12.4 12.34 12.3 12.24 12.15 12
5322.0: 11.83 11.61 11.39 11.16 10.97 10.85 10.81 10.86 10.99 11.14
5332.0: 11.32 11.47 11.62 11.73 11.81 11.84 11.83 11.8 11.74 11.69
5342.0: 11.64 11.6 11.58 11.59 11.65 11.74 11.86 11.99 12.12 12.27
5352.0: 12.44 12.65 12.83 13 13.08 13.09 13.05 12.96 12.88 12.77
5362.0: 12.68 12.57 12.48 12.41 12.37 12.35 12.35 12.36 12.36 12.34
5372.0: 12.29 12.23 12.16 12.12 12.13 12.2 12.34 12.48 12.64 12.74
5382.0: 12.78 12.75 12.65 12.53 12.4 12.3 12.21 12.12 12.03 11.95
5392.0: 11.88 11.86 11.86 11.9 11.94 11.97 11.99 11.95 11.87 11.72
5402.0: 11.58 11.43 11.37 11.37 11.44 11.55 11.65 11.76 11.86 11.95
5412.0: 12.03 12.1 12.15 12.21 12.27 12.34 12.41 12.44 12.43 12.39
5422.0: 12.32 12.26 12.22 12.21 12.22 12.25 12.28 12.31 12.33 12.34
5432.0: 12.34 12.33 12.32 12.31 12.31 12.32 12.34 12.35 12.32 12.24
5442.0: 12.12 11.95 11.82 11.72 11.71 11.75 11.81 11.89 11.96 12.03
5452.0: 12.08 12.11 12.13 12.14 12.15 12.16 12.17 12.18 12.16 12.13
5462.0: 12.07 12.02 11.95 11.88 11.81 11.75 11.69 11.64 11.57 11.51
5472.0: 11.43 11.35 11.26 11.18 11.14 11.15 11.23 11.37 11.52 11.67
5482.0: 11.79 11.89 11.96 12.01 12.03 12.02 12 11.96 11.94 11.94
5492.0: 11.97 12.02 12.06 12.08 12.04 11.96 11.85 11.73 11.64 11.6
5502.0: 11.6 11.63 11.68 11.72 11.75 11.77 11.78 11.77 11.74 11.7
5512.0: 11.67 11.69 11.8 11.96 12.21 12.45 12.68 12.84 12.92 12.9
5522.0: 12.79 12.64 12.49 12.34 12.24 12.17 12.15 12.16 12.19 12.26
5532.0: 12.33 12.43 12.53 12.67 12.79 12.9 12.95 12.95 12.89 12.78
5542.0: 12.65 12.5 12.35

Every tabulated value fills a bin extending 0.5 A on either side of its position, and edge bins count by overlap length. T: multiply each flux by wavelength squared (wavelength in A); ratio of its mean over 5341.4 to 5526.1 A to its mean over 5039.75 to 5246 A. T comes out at 1.26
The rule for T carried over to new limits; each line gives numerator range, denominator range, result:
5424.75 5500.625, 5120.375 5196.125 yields 1.33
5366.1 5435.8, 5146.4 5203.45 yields 1.34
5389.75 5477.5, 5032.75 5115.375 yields 1.25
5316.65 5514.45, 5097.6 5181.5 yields 1.29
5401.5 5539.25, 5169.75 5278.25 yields 1.23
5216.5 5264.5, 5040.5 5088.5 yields 1.10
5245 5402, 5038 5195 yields 1.23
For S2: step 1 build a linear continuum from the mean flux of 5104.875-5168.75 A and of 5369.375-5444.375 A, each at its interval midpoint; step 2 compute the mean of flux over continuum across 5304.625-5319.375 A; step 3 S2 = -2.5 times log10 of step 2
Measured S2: -0.088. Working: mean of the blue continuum 10.6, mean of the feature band 12.6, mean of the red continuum 12.2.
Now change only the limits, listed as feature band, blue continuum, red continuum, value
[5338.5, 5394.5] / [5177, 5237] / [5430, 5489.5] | -0.08 mag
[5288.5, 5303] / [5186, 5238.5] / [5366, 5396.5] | -0.06 mag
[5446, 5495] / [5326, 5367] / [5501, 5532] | 0.02 mag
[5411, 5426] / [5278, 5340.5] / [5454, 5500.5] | -0.03 mag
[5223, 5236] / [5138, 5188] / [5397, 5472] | -0.09 mag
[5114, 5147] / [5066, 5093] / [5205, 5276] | 0.02 mag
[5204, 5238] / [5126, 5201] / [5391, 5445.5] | -0.06 mag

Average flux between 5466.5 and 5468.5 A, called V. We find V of 11.7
